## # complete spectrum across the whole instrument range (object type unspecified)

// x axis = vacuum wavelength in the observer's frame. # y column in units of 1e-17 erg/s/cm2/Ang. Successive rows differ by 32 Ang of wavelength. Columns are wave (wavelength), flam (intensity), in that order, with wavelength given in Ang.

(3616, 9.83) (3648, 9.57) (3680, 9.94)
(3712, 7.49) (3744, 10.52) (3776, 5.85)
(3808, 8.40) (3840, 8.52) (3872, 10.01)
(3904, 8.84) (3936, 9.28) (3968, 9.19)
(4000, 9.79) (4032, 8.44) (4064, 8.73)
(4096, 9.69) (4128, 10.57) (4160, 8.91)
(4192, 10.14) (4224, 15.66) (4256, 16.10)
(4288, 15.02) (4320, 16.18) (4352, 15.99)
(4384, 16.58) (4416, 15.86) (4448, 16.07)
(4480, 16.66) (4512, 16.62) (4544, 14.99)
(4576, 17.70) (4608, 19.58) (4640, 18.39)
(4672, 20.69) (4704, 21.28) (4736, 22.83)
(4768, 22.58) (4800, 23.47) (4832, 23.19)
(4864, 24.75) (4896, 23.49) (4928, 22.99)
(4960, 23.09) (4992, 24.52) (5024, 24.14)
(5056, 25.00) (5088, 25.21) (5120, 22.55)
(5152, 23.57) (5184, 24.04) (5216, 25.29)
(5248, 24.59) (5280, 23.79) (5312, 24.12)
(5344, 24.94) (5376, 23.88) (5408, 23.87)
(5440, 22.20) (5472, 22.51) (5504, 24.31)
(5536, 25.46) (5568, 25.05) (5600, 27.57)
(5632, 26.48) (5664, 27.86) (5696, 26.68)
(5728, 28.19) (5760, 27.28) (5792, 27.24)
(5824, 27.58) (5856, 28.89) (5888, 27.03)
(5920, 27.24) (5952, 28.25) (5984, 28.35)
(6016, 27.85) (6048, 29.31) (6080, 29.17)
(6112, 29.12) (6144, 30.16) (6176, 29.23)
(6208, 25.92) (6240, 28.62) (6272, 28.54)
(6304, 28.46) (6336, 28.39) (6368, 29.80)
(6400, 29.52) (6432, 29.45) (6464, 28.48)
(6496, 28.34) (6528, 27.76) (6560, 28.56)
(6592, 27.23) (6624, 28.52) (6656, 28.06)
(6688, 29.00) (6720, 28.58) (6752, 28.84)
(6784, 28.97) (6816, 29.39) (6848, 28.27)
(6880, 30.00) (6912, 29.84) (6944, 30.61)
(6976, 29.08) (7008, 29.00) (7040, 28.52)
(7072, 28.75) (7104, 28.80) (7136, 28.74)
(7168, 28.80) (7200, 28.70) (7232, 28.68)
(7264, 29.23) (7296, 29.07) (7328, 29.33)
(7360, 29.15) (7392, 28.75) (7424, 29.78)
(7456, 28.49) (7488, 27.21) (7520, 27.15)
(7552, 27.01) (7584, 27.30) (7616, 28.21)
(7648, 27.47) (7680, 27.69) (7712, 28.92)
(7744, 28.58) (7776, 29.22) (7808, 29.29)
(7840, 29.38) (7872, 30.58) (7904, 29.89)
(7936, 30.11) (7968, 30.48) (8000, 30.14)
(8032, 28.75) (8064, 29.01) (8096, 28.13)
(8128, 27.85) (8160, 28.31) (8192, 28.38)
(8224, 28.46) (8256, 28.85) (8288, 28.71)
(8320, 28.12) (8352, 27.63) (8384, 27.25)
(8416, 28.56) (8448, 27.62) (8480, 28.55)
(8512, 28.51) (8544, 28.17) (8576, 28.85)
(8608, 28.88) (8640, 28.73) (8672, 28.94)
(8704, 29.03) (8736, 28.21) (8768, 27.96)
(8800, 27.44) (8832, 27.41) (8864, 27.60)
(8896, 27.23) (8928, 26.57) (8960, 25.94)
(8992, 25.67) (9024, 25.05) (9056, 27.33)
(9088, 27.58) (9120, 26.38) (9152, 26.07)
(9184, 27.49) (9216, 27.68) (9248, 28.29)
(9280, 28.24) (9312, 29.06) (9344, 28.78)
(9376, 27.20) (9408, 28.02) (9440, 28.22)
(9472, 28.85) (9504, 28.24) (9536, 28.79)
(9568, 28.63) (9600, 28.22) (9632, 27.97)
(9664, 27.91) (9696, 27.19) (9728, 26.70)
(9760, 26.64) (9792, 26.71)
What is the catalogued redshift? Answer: 0.05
